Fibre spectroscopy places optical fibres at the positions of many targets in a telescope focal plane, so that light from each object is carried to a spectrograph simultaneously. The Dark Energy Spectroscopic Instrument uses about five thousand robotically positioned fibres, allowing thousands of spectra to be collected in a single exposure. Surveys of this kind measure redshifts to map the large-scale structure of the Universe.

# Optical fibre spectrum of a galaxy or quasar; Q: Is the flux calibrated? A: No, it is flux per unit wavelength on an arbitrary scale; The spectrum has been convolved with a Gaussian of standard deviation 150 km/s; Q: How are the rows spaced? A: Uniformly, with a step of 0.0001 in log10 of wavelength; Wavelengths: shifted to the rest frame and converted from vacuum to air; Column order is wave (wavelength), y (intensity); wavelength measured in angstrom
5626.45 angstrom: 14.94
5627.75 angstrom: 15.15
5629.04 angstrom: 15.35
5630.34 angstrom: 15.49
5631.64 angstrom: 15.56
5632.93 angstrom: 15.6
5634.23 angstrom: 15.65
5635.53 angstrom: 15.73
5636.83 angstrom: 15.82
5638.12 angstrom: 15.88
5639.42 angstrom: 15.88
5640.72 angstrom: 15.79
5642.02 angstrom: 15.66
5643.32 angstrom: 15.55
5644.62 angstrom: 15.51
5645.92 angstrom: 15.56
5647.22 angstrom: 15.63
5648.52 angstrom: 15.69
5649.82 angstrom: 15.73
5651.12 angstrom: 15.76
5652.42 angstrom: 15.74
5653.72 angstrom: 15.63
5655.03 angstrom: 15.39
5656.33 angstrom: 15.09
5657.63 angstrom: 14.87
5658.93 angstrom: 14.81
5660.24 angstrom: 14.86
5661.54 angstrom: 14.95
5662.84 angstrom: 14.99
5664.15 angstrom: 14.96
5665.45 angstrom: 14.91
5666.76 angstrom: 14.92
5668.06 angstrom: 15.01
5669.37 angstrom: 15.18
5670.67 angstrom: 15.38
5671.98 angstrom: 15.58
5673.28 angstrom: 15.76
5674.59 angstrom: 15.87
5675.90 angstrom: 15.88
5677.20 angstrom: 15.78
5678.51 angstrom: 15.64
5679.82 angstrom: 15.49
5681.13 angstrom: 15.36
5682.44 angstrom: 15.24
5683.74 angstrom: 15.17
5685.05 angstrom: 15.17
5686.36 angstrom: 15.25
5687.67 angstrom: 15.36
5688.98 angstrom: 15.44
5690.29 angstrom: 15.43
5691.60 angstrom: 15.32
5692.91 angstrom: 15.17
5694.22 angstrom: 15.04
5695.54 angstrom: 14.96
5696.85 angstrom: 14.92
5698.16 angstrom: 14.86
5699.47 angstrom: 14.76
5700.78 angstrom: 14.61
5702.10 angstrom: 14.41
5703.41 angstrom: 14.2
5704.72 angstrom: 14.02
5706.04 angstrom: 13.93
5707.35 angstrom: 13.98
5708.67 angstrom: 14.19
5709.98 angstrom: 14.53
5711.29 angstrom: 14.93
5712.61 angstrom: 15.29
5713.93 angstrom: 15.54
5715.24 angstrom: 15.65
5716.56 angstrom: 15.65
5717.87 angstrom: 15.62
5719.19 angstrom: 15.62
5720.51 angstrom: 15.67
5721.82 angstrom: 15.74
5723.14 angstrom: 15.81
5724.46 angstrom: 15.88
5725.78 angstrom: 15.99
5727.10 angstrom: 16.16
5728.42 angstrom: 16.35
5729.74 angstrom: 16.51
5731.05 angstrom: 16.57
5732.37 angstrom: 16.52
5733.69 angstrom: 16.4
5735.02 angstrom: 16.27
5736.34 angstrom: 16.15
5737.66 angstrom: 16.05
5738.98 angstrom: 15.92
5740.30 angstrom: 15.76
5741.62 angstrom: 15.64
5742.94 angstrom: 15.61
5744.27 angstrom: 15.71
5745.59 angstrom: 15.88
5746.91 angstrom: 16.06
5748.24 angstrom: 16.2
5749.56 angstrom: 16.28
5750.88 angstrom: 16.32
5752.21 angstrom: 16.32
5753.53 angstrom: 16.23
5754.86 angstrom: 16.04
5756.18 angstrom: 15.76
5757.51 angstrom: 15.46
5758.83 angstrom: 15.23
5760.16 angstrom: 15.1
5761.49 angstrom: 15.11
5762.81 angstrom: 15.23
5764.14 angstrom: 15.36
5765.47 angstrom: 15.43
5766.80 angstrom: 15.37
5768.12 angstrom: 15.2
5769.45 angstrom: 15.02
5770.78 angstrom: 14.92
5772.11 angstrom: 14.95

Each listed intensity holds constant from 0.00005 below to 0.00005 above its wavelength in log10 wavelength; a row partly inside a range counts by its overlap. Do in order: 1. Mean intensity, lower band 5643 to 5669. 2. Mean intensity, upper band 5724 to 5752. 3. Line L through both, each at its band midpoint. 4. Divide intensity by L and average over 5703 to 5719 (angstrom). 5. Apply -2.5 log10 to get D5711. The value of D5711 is 0.07 mag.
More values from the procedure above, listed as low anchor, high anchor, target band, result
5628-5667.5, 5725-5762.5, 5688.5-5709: 0.07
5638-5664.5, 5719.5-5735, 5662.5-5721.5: 0.05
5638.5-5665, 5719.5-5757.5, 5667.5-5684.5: 0.01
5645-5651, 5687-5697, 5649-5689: 0.01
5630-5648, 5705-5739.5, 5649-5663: 0.03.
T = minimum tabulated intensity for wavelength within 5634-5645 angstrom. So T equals 15.51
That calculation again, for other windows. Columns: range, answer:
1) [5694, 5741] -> 13.93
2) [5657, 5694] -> 14.81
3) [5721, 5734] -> 15.74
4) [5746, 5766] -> 15.1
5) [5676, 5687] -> 15.17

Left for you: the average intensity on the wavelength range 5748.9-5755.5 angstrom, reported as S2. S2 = 16.2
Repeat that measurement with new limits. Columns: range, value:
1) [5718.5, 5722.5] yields 15.7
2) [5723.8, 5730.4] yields 16.2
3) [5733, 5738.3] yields 16.2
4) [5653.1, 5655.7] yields 15.5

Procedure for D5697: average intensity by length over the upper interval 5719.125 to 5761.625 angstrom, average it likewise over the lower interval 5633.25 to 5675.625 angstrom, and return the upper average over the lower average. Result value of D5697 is 1.03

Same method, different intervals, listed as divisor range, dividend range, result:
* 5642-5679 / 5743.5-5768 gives 1.02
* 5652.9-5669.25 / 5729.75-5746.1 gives 1.07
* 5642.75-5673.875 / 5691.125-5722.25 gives 0.98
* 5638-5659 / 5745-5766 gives 1.01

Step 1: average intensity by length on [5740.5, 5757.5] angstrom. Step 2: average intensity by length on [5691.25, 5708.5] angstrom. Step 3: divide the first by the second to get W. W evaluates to 1.1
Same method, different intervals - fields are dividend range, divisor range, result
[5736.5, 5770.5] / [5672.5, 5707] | 1.04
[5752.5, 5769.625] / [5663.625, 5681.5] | 1.00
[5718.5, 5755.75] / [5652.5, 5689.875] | 1.05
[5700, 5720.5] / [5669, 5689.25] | 0.96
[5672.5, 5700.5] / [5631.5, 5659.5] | 0.98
